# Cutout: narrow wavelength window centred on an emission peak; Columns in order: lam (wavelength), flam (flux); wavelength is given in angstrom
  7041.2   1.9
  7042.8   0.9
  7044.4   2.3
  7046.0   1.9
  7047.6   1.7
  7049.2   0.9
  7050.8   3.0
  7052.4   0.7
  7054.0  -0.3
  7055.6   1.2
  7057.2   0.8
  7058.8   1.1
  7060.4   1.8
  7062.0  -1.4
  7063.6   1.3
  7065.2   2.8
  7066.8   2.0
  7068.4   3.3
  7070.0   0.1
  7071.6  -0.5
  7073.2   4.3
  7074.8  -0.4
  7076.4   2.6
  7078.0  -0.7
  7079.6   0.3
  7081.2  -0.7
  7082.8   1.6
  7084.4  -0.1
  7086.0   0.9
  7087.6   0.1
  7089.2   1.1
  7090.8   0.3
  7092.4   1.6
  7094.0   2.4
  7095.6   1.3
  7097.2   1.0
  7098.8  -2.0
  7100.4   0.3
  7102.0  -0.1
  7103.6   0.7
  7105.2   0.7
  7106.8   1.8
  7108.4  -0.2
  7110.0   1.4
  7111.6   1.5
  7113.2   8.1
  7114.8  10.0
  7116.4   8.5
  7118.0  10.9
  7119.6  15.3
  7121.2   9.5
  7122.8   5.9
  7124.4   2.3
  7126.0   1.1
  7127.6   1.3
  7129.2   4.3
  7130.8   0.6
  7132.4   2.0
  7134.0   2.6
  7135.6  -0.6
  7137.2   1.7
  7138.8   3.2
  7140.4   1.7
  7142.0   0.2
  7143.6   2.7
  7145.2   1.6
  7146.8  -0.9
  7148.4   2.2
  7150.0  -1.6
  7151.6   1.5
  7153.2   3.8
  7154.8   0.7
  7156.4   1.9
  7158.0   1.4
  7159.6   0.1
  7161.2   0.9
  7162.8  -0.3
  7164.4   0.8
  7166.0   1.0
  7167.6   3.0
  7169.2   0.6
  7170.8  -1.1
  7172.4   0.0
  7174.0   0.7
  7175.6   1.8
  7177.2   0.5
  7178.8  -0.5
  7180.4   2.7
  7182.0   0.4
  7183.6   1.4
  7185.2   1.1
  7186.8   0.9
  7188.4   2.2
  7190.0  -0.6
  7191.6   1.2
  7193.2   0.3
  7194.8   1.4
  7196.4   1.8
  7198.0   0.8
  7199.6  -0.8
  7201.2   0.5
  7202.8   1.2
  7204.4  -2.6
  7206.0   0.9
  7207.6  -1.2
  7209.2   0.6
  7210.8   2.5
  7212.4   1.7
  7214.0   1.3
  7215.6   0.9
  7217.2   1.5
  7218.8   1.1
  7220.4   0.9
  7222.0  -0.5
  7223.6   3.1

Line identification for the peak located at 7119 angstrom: [O II]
